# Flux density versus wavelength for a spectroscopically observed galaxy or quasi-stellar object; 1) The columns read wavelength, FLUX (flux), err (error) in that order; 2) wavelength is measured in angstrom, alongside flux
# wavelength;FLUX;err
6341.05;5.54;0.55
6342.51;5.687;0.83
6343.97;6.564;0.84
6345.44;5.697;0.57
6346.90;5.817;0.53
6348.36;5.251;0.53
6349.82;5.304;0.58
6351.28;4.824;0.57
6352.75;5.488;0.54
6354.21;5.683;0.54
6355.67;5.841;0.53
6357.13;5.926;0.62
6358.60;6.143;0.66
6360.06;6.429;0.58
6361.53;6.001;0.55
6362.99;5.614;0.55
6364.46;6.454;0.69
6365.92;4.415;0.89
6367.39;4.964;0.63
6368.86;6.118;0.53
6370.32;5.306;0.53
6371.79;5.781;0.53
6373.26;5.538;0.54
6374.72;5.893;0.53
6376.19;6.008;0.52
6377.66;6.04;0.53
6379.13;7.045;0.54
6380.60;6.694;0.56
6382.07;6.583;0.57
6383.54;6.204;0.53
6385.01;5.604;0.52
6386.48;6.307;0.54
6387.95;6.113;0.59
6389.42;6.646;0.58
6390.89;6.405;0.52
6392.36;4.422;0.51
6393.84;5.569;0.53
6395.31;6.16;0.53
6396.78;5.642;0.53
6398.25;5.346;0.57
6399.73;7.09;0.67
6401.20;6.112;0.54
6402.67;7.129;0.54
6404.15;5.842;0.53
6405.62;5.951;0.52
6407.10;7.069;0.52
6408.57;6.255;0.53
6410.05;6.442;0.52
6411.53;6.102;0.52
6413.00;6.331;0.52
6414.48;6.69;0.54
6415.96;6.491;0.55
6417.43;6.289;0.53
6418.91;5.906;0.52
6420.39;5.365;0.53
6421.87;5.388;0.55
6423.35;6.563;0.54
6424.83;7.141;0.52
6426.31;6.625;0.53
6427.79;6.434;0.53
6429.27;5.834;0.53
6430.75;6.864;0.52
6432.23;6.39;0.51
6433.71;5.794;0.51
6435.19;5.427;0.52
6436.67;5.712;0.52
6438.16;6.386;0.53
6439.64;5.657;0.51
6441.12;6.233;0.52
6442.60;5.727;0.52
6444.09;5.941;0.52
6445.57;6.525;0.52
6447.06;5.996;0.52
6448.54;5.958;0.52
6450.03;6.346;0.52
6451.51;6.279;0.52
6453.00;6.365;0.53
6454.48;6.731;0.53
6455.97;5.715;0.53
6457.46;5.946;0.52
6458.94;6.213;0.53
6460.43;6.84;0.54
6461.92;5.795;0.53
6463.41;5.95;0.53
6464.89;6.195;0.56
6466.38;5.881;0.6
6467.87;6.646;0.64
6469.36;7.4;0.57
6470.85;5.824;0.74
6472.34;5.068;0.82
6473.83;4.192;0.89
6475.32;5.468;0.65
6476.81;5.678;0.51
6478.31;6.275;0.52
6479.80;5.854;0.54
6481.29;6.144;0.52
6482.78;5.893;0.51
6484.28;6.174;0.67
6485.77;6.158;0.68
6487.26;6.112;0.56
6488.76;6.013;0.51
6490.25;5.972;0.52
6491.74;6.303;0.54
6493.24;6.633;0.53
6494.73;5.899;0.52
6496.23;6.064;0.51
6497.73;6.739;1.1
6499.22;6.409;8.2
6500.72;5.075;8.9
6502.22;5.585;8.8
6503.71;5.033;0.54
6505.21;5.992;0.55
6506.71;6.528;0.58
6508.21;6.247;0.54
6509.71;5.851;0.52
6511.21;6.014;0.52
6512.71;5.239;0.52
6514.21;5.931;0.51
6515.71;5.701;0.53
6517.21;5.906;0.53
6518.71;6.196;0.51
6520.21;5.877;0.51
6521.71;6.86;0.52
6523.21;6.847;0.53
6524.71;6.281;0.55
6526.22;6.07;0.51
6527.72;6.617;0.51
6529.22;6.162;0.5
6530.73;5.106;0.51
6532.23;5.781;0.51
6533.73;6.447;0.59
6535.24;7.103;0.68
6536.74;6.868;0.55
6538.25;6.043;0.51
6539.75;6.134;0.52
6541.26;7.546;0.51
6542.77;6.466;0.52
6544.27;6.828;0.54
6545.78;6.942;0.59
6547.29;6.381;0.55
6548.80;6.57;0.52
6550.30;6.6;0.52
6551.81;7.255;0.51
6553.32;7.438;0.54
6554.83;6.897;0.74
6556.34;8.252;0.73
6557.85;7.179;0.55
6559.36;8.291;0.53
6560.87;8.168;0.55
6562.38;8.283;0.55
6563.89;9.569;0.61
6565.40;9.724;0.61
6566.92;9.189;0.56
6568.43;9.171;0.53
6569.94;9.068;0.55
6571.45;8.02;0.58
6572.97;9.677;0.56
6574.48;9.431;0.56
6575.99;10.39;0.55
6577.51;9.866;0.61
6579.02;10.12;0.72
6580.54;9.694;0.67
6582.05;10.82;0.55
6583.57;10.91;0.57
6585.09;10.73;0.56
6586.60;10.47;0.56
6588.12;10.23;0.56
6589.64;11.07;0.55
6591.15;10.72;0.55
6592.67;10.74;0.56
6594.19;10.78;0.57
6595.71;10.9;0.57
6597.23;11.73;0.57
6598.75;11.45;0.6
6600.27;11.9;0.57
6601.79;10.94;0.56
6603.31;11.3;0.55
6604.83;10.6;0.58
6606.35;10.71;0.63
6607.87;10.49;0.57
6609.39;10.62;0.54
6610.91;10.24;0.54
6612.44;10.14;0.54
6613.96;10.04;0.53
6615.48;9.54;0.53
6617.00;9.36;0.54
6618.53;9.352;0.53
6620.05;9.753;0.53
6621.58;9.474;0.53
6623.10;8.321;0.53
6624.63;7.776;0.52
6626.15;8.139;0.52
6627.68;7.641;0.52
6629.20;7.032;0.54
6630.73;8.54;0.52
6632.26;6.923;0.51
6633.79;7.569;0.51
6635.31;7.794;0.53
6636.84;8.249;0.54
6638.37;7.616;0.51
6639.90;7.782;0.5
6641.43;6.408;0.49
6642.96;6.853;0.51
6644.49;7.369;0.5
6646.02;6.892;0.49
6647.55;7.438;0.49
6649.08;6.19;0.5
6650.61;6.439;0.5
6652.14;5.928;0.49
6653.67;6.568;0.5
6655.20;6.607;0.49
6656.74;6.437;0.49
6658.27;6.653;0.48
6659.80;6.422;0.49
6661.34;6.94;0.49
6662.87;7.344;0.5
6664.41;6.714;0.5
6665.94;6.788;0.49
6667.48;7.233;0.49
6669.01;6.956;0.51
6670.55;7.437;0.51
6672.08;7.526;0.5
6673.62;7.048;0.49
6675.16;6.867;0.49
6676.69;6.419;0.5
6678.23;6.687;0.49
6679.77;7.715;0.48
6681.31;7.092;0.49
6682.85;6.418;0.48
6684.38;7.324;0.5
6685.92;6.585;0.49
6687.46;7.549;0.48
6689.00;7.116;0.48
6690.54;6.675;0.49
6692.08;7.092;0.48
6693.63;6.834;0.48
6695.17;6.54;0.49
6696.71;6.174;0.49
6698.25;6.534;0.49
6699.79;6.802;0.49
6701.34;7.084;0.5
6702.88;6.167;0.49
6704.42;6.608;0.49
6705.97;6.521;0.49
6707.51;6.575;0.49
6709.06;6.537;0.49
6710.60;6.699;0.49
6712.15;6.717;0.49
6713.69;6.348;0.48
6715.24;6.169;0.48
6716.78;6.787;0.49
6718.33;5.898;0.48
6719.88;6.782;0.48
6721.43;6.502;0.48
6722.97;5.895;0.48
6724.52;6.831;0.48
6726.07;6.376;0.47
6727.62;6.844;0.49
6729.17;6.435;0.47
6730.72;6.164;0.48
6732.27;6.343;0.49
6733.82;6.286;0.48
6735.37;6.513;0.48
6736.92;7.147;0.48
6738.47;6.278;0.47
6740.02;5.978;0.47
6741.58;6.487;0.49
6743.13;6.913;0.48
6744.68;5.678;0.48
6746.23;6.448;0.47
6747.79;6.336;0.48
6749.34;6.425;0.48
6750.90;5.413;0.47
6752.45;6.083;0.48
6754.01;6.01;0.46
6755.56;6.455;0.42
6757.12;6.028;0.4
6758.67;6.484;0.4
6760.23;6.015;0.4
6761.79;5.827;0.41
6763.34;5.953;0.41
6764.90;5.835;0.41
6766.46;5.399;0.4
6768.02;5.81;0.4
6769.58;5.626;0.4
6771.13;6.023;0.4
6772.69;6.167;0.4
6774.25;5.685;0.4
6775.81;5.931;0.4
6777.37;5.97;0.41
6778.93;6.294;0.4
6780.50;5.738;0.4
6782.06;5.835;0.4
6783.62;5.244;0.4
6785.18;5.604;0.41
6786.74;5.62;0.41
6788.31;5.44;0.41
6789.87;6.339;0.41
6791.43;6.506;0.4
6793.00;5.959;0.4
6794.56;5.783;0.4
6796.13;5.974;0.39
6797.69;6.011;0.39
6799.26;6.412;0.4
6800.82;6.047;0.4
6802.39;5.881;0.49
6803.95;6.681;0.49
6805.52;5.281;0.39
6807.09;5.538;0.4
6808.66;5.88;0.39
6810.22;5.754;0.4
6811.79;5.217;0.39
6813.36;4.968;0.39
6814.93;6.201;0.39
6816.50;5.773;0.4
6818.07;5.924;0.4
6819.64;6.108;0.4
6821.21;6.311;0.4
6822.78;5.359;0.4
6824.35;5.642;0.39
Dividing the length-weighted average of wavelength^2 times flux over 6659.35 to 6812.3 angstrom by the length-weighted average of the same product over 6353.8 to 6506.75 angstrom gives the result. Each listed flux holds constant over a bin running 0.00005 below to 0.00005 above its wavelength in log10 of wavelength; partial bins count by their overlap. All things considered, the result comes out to 1.2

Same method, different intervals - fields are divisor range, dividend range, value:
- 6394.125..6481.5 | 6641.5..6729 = 1.19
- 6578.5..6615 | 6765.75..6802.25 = 0.58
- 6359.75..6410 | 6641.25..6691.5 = 1.24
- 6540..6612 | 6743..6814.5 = 0.67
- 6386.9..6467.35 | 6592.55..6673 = 1.45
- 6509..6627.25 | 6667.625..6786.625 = 0.79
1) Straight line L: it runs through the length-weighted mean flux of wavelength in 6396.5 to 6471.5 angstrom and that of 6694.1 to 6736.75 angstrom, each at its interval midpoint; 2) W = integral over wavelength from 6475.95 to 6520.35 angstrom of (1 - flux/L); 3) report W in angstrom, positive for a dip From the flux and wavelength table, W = 2.1 angstrom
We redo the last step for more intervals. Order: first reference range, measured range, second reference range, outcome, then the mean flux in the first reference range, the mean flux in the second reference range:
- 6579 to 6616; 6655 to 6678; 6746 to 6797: 5.0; 10.7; 5.94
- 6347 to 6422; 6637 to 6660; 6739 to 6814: -3.4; 5.97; 5.94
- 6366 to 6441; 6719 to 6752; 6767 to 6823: -2.7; 6.1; 5.86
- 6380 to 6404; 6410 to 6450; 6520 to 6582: 2.0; 6.12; 7.65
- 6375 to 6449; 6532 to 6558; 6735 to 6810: -3.1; 6.17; 6.02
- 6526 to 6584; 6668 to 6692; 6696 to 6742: -0.8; 7.88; 6.48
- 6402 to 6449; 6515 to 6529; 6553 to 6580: 3.1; 6.2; 8.85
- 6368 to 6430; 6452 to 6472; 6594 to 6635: 2.6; 6.15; 9.64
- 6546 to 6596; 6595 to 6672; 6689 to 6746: -2.6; 9.13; 6.51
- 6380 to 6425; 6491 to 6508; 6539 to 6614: 4.1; 6.18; 9.33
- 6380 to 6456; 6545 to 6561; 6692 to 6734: -2.3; 6.17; 6.51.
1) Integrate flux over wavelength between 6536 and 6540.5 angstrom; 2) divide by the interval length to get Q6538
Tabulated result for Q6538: 6.35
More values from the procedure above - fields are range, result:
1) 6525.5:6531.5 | 5.99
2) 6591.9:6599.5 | 11.1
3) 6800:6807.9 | 5.89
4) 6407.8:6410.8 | 6.35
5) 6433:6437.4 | 5.65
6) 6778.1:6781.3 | 6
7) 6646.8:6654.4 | 6.52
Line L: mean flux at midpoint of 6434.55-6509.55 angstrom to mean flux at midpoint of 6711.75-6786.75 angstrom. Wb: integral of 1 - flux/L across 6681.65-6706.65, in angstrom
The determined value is -2.6 angstrom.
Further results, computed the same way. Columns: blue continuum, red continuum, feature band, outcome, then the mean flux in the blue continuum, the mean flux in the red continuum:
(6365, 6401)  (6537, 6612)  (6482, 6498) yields 3.3 angstrom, 5.92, 9.23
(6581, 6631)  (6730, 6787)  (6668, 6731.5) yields 7.4 angstrom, 10.1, 6.06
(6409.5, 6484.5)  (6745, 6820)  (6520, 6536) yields -0.7 angstrom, 6.1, 5.91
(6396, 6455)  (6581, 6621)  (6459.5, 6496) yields 7.2 angstrom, 6.21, 10.6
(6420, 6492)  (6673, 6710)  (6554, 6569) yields -4.8 angstrom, 6.07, 6.79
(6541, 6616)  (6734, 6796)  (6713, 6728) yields 0.9 angstrom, 9.42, 6.03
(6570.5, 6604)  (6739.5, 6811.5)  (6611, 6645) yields 4.5 angstrom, 10.5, 5.97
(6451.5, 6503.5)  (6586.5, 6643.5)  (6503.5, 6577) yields 5.2 angstrom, 6.03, 9.45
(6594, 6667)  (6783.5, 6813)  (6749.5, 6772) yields 1.7 angstrom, 8.44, 5.85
